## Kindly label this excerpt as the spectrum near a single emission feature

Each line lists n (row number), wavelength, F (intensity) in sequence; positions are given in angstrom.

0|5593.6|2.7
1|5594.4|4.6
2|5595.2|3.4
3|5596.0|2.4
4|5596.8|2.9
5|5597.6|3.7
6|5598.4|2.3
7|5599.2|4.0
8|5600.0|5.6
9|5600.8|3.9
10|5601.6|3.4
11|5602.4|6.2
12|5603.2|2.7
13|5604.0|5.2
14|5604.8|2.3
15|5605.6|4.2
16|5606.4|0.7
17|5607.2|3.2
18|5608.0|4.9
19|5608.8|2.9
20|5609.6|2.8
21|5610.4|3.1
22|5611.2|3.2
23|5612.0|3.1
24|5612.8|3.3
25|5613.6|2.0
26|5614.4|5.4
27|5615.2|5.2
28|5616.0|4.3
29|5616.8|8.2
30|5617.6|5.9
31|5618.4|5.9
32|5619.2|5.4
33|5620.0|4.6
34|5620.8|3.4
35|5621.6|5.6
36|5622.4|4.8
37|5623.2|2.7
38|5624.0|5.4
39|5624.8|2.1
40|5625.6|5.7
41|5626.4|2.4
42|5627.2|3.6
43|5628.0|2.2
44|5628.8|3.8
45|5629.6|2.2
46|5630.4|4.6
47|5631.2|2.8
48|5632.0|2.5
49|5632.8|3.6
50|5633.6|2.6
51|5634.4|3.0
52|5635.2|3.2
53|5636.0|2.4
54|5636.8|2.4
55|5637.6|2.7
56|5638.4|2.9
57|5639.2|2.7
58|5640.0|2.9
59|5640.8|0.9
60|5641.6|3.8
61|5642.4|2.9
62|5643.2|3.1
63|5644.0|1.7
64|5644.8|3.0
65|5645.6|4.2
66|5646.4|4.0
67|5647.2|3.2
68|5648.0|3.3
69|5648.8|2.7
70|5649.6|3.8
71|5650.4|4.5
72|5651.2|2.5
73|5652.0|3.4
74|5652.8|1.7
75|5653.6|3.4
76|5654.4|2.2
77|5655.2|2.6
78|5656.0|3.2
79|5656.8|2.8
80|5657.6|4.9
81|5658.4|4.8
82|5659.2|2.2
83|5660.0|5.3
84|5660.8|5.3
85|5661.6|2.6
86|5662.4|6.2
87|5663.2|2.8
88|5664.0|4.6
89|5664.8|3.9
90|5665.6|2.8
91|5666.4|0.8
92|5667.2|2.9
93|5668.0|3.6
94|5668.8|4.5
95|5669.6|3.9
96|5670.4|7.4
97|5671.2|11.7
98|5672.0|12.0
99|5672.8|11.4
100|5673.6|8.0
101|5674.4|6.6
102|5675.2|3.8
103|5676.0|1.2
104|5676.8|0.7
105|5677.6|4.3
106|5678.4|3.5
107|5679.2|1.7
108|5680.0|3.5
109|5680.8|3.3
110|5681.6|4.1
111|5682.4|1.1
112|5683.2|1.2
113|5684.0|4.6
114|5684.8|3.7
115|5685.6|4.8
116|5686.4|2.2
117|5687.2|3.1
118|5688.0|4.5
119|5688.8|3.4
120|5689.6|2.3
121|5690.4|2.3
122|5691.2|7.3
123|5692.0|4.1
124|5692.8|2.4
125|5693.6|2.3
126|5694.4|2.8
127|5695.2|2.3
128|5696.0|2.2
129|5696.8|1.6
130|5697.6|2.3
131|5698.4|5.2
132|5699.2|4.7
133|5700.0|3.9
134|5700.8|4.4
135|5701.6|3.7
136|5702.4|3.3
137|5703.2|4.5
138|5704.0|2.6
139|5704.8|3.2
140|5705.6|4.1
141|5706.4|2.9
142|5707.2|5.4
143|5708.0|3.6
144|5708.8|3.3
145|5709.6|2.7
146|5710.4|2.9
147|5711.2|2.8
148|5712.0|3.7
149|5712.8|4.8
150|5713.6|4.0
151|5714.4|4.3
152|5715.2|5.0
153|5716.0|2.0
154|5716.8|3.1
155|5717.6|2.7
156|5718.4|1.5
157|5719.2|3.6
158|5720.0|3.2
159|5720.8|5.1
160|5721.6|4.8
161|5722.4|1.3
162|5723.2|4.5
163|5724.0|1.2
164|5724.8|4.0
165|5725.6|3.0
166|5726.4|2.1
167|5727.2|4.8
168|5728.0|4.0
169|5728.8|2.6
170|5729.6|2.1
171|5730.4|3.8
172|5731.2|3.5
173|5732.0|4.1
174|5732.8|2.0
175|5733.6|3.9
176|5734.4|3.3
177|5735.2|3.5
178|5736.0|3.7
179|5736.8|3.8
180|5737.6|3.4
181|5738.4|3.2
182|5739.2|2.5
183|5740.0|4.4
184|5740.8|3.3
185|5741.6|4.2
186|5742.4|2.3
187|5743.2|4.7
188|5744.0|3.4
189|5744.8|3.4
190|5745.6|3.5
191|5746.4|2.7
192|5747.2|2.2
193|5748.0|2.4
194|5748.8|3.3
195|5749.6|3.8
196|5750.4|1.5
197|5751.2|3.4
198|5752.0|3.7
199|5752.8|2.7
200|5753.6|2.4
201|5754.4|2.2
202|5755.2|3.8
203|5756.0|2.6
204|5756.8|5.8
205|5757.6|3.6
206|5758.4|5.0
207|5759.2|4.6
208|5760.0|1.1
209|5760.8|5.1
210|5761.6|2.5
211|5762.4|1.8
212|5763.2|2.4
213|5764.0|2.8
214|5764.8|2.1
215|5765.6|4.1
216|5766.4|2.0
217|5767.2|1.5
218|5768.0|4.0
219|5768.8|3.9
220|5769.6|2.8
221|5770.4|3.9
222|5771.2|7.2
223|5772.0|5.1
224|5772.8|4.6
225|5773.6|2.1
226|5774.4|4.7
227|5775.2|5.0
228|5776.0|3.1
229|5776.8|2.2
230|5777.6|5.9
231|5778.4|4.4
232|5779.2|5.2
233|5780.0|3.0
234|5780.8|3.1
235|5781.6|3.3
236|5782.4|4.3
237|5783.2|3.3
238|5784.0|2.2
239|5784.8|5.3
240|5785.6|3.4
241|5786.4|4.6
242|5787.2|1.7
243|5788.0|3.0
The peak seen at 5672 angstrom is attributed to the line [O III]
